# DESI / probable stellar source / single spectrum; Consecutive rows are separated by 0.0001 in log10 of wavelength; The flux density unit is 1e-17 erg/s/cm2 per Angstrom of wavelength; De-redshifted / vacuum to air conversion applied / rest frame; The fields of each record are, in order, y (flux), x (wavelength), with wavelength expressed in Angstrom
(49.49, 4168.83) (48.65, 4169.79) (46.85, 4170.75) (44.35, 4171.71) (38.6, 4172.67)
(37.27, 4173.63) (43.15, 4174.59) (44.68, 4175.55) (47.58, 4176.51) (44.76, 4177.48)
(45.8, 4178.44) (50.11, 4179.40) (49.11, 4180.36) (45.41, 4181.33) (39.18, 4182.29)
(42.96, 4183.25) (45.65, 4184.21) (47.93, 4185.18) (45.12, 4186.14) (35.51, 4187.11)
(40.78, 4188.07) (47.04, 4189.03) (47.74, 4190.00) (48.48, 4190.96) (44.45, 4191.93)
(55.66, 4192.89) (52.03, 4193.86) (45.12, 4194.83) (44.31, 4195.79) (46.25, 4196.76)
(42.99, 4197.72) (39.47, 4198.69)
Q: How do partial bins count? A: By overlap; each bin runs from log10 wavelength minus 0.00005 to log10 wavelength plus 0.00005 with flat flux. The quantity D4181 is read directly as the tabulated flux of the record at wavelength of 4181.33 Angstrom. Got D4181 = 45.41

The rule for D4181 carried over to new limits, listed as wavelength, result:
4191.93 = 44.45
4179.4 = 50.11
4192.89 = 55.66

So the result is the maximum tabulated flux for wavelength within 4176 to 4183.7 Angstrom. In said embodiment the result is 50.11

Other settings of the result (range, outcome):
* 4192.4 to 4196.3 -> 55.66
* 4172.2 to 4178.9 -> 47.58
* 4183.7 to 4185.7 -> 47.93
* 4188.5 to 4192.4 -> 48.48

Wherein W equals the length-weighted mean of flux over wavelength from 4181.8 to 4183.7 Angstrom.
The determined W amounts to 41.2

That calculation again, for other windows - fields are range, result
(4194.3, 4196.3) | 44.8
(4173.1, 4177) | 43.1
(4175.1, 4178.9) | 45.7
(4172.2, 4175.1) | 39.8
